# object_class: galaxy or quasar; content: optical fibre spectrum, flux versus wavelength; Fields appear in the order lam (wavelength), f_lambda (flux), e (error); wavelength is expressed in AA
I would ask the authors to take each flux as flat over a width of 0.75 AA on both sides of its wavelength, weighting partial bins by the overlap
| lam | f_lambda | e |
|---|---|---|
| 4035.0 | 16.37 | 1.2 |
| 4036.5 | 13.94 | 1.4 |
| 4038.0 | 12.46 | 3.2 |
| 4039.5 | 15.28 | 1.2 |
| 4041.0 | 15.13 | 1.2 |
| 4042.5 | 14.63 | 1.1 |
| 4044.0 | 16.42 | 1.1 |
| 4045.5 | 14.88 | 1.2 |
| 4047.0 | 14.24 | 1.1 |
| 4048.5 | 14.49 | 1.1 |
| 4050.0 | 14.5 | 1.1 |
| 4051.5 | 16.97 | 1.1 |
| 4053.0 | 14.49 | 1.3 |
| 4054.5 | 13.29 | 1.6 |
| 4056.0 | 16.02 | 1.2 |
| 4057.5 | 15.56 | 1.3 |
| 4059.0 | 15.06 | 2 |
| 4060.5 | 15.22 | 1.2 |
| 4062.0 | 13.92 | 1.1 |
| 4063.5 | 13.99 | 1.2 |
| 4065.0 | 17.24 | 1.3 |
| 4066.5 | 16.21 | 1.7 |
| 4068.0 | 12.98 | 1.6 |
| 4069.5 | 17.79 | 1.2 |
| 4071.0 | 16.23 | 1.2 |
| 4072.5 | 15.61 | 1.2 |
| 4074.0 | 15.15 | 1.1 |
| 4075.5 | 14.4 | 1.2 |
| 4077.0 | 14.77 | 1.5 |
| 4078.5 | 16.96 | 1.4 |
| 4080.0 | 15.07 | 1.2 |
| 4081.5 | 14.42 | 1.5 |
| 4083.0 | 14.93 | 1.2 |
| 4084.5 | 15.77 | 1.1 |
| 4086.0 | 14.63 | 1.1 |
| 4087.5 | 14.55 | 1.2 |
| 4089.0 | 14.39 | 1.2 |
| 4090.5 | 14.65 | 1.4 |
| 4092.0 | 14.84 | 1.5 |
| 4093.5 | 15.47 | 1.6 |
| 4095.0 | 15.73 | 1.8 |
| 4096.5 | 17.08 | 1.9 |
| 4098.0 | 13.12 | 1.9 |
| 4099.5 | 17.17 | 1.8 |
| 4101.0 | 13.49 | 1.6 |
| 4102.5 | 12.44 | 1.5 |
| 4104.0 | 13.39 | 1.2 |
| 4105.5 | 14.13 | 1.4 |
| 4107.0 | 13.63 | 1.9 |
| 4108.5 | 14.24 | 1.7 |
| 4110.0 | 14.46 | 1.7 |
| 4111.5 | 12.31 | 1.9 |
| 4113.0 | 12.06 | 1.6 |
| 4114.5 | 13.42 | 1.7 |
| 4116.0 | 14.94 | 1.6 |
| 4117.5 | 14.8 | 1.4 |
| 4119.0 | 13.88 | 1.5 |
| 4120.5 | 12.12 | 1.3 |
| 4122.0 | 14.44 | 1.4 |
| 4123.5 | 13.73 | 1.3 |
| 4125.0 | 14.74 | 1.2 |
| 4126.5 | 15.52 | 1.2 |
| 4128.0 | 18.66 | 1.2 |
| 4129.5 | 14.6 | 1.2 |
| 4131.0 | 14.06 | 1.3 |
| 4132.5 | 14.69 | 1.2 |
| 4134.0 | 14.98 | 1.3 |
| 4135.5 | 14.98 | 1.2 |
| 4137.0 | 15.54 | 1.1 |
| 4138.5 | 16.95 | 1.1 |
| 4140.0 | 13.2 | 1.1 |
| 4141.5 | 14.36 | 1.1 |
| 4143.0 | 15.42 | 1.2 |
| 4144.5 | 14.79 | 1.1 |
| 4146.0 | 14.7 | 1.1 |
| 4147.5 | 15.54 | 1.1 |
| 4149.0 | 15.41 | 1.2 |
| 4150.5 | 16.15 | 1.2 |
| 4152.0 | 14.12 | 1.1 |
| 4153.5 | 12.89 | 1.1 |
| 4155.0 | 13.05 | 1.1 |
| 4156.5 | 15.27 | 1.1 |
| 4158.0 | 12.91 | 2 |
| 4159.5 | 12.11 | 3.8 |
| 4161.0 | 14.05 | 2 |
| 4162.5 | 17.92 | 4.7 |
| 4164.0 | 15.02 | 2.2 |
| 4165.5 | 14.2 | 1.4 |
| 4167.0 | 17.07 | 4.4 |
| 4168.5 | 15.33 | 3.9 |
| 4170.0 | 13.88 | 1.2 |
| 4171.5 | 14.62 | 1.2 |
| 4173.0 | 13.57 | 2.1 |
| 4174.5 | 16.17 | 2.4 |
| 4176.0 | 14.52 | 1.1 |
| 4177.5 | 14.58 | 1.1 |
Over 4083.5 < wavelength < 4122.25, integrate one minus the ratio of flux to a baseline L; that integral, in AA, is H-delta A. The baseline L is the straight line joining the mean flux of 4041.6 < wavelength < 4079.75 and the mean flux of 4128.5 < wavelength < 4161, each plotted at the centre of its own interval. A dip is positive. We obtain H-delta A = 1.6 AA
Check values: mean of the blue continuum 15.2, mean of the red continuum 14.6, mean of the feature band 14.3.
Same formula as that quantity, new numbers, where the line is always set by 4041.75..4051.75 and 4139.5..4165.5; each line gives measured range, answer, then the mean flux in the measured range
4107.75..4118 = 0.70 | 13.7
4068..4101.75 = -0.81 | 15.2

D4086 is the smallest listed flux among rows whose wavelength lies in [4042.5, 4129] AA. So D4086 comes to 12.06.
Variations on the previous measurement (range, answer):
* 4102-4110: 12.44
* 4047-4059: 13.29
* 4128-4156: 12.89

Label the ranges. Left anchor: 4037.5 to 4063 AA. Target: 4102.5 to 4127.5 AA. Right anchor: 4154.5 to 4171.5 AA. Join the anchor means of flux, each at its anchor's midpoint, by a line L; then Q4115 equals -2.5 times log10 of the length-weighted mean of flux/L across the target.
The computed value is 0.066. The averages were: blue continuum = 14.9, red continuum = 14.6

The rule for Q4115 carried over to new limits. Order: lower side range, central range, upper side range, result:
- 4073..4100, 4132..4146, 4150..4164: -0.03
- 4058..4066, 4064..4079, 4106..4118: -0.06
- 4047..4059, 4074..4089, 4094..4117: -0.04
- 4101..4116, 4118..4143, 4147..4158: -0.06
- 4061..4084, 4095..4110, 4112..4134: 0.03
